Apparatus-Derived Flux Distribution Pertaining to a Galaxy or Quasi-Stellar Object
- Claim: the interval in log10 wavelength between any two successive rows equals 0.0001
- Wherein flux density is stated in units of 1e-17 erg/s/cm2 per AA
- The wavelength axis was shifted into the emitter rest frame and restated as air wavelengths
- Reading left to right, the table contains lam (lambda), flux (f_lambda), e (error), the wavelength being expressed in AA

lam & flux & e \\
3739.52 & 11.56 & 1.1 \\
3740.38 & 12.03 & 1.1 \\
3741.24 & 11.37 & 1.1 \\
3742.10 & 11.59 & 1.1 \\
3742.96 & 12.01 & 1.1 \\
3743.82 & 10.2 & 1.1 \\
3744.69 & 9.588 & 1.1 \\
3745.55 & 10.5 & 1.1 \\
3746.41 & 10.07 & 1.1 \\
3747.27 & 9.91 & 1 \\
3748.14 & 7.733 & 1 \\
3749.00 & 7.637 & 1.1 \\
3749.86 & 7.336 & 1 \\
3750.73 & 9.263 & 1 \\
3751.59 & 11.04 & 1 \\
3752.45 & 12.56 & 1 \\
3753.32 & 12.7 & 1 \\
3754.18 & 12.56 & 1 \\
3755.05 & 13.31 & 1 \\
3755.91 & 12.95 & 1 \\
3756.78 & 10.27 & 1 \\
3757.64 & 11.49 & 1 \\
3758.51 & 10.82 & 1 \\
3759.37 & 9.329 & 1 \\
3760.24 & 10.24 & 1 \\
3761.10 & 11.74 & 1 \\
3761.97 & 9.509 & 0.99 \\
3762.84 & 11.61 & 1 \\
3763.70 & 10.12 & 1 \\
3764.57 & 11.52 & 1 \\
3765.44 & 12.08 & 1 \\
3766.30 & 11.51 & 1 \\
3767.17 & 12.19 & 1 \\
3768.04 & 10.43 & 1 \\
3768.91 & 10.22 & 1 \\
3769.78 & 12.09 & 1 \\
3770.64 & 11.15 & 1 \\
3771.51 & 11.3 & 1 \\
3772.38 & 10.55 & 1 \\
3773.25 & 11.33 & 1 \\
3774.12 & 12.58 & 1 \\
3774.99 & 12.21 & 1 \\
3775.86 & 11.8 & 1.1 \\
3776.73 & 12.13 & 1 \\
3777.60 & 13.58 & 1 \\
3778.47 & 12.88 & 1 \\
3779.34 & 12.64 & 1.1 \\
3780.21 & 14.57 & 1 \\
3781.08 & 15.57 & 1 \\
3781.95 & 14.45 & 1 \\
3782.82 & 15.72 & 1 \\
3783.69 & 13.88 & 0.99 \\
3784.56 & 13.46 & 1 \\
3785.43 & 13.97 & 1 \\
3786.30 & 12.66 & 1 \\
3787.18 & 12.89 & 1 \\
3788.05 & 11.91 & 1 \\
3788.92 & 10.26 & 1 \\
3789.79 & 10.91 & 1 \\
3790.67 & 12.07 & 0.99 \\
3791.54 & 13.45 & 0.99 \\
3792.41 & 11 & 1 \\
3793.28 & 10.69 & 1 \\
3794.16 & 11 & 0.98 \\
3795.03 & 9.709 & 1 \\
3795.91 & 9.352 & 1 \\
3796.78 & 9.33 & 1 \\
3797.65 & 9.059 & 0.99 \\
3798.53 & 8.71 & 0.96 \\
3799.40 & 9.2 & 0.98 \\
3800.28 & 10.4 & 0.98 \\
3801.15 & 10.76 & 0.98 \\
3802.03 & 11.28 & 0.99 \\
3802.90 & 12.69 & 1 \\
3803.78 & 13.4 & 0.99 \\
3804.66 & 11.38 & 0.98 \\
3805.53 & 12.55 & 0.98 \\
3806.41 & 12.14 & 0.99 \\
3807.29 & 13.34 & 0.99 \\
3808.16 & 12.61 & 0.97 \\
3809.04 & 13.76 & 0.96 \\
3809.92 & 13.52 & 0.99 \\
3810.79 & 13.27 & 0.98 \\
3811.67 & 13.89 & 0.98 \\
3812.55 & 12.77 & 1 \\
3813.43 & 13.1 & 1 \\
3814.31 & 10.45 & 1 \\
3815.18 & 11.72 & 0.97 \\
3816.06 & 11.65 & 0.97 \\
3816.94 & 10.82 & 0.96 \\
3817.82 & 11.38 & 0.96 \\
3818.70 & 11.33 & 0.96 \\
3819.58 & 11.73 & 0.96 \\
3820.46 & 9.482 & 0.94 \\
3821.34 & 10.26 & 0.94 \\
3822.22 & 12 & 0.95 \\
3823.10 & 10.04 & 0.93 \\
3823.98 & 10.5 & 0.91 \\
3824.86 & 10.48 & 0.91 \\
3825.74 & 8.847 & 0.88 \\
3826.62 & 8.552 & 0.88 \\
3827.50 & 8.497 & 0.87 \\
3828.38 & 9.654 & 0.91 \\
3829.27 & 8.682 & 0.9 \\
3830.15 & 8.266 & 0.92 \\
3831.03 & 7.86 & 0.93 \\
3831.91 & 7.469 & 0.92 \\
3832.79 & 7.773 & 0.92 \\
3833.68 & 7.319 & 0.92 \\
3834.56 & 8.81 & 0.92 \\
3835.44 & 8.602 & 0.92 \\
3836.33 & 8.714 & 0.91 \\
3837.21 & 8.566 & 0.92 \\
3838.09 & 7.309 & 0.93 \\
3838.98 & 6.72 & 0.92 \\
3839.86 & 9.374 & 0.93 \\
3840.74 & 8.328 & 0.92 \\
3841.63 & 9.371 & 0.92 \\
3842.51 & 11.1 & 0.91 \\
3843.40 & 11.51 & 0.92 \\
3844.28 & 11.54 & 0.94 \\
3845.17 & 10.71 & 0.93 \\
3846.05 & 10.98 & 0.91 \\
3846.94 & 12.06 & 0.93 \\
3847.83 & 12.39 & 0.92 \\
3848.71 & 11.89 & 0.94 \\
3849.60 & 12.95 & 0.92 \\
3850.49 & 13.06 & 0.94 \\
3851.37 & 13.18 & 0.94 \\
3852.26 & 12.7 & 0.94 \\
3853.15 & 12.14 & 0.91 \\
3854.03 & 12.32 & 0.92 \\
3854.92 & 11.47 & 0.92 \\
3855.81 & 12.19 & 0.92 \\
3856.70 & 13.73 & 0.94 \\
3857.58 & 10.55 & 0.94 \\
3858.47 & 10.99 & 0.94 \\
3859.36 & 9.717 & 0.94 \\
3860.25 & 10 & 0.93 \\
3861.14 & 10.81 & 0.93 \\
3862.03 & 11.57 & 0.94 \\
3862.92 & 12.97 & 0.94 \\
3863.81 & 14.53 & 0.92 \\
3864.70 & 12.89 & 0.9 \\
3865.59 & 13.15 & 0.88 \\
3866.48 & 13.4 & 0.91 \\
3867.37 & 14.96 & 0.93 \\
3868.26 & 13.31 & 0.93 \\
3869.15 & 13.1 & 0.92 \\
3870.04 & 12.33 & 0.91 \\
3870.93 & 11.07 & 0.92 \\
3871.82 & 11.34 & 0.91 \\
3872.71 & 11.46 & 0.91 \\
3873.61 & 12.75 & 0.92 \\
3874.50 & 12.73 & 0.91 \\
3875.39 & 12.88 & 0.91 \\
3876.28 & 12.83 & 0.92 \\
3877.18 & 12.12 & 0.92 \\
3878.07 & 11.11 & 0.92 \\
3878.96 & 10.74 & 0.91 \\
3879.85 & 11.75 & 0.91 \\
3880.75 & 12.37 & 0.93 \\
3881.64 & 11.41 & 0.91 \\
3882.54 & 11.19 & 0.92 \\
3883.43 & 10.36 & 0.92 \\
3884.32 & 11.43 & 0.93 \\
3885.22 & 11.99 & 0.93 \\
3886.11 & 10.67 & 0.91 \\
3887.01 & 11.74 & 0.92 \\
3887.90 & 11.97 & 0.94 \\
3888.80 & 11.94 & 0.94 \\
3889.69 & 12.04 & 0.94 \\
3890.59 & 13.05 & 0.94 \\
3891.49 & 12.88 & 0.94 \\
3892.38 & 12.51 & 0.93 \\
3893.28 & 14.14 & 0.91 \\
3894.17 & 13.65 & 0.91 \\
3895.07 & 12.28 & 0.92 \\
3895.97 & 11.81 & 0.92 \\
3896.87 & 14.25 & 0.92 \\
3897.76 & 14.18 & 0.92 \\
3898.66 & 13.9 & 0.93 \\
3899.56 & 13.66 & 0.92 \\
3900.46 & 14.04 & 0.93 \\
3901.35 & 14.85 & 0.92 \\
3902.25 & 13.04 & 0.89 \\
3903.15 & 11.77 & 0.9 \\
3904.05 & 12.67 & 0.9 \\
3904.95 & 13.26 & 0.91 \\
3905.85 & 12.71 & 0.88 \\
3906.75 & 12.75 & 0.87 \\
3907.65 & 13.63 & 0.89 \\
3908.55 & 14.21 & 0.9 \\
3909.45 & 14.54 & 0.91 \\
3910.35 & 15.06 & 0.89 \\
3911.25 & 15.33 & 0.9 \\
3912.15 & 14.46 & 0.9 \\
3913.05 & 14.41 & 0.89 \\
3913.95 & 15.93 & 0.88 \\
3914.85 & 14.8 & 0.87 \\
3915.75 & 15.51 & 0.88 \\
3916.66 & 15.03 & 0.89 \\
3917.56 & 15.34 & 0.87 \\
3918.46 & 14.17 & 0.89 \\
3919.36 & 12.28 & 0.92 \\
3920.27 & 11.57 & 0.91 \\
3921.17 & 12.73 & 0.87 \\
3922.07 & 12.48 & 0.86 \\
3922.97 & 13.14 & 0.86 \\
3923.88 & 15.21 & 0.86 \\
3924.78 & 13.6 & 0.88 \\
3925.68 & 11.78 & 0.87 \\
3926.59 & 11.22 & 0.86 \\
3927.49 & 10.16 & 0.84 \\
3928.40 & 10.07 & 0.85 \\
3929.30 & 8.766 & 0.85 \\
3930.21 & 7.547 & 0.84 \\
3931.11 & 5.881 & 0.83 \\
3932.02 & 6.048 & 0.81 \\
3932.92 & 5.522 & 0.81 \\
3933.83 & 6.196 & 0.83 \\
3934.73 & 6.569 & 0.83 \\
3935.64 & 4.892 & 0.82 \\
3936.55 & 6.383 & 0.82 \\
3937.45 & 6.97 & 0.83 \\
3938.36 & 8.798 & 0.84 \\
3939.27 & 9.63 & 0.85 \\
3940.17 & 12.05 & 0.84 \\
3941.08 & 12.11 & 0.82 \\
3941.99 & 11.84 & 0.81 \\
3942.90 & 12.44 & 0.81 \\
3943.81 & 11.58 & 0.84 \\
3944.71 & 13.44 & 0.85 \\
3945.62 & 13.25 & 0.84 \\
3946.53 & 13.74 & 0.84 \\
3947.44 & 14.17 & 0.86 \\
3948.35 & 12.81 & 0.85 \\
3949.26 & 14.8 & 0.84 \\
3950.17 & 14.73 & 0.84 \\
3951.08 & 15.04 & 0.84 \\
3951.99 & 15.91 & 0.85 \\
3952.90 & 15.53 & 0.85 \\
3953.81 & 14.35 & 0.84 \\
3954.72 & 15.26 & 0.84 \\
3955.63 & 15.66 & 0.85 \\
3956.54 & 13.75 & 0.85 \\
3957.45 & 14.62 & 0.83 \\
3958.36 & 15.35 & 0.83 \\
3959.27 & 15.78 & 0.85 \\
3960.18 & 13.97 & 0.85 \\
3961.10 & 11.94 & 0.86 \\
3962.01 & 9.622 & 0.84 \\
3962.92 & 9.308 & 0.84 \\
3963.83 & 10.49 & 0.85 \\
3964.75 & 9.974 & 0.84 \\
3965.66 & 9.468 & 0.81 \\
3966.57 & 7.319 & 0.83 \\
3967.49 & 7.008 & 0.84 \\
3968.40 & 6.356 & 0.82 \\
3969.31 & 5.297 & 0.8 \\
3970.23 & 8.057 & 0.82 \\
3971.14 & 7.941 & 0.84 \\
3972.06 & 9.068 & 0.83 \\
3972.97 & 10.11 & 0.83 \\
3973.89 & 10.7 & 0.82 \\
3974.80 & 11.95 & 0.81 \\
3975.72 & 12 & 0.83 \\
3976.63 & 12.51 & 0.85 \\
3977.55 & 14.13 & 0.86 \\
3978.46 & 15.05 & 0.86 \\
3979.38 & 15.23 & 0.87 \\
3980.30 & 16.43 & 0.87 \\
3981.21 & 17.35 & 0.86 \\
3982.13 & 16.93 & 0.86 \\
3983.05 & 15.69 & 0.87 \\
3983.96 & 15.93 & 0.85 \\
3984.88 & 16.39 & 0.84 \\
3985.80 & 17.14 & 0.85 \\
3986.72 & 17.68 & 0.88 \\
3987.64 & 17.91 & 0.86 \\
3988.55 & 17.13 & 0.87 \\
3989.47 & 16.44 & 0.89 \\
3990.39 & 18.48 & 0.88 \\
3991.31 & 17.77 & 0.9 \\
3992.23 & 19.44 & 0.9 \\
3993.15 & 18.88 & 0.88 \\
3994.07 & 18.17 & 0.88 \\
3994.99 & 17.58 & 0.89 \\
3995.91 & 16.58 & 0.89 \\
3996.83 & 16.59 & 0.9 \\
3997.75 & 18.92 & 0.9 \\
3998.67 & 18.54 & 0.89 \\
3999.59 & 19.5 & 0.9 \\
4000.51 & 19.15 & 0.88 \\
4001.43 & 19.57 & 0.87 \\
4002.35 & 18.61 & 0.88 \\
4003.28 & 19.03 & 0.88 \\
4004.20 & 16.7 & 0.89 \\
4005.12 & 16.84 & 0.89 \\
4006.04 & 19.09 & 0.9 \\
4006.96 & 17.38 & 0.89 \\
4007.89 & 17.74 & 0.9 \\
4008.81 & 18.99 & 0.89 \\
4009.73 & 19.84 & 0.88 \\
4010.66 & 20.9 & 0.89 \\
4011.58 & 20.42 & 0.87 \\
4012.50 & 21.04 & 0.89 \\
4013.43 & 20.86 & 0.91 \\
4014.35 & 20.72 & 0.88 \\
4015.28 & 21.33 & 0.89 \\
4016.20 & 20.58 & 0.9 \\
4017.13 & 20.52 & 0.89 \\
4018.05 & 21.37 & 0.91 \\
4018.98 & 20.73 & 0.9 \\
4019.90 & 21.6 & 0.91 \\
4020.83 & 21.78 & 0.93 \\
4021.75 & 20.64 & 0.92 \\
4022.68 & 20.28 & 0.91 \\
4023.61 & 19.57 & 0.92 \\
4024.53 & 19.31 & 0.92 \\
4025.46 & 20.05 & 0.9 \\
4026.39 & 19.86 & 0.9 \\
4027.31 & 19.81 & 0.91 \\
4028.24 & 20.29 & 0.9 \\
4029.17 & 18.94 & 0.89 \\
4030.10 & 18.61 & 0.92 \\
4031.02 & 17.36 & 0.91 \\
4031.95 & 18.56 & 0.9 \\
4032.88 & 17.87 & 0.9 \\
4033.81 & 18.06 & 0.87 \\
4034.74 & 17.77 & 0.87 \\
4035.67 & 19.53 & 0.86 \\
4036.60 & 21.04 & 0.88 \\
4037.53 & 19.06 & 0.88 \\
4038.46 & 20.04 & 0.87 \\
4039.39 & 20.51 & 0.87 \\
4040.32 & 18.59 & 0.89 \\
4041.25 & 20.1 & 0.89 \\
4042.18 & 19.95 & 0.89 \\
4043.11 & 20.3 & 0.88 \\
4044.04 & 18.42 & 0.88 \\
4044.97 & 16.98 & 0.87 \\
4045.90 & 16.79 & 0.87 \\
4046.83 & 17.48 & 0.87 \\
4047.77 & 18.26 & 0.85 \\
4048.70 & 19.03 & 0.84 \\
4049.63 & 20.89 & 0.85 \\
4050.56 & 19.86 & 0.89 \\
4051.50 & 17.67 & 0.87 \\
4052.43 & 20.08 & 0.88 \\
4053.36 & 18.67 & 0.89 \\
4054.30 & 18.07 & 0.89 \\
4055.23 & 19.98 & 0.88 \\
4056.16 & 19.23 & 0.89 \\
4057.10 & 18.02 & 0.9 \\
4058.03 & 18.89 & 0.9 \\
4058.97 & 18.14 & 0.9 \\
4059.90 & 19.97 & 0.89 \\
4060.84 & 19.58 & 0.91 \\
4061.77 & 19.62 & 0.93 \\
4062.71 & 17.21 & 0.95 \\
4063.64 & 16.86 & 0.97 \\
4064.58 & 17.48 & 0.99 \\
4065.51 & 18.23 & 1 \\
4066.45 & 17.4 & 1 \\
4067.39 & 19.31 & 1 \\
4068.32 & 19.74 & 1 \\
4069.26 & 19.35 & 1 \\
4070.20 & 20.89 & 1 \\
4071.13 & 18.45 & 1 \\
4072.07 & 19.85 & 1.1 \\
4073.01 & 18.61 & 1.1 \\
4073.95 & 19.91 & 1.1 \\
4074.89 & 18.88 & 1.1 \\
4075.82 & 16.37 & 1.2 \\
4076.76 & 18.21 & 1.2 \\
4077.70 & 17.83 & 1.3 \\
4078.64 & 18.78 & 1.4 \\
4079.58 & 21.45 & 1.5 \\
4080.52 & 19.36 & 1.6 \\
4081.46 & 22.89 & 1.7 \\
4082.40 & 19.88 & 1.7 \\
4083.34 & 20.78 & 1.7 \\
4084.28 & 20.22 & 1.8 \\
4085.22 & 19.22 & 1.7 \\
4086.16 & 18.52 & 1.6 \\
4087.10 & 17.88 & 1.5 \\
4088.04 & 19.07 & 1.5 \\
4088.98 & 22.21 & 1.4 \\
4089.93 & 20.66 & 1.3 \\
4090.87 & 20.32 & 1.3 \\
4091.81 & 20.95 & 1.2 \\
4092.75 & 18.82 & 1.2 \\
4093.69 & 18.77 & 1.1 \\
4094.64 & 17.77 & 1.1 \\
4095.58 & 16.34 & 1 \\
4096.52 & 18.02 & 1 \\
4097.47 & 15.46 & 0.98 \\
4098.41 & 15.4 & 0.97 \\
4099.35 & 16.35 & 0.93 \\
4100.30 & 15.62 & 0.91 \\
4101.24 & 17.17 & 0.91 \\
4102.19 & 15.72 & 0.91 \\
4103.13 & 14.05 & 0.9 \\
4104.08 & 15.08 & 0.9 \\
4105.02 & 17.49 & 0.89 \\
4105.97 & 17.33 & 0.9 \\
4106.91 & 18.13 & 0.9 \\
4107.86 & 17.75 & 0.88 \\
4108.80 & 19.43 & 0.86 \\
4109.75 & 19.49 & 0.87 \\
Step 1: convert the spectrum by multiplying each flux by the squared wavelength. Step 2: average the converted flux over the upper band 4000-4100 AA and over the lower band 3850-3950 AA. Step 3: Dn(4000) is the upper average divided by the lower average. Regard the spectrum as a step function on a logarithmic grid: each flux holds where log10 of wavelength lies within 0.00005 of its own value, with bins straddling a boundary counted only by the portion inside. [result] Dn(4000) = 1.70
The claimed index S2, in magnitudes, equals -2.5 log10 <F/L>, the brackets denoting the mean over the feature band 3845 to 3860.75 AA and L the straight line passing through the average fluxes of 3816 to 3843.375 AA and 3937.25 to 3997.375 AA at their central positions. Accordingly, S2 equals -0.181 mag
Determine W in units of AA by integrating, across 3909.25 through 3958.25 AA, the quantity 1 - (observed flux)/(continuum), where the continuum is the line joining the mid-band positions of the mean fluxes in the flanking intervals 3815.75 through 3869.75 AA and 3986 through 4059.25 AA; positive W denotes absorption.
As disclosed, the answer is 8.9 AA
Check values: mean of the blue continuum 10.8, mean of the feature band 12.2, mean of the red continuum 19.1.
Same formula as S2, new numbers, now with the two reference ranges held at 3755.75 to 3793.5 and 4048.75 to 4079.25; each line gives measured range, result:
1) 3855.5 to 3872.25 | 0.15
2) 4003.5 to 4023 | -0.13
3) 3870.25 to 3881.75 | 0.20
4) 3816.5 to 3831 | 0.30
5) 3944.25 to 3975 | 0.34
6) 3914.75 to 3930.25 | 0.22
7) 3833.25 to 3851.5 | 0.32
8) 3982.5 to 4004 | -0.04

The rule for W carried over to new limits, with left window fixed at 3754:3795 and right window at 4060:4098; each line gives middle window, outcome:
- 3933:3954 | 5.87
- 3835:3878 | 7.29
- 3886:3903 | 2.03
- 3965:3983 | 5.78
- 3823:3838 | 5.19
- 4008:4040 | -3.88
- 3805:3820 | 0.60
